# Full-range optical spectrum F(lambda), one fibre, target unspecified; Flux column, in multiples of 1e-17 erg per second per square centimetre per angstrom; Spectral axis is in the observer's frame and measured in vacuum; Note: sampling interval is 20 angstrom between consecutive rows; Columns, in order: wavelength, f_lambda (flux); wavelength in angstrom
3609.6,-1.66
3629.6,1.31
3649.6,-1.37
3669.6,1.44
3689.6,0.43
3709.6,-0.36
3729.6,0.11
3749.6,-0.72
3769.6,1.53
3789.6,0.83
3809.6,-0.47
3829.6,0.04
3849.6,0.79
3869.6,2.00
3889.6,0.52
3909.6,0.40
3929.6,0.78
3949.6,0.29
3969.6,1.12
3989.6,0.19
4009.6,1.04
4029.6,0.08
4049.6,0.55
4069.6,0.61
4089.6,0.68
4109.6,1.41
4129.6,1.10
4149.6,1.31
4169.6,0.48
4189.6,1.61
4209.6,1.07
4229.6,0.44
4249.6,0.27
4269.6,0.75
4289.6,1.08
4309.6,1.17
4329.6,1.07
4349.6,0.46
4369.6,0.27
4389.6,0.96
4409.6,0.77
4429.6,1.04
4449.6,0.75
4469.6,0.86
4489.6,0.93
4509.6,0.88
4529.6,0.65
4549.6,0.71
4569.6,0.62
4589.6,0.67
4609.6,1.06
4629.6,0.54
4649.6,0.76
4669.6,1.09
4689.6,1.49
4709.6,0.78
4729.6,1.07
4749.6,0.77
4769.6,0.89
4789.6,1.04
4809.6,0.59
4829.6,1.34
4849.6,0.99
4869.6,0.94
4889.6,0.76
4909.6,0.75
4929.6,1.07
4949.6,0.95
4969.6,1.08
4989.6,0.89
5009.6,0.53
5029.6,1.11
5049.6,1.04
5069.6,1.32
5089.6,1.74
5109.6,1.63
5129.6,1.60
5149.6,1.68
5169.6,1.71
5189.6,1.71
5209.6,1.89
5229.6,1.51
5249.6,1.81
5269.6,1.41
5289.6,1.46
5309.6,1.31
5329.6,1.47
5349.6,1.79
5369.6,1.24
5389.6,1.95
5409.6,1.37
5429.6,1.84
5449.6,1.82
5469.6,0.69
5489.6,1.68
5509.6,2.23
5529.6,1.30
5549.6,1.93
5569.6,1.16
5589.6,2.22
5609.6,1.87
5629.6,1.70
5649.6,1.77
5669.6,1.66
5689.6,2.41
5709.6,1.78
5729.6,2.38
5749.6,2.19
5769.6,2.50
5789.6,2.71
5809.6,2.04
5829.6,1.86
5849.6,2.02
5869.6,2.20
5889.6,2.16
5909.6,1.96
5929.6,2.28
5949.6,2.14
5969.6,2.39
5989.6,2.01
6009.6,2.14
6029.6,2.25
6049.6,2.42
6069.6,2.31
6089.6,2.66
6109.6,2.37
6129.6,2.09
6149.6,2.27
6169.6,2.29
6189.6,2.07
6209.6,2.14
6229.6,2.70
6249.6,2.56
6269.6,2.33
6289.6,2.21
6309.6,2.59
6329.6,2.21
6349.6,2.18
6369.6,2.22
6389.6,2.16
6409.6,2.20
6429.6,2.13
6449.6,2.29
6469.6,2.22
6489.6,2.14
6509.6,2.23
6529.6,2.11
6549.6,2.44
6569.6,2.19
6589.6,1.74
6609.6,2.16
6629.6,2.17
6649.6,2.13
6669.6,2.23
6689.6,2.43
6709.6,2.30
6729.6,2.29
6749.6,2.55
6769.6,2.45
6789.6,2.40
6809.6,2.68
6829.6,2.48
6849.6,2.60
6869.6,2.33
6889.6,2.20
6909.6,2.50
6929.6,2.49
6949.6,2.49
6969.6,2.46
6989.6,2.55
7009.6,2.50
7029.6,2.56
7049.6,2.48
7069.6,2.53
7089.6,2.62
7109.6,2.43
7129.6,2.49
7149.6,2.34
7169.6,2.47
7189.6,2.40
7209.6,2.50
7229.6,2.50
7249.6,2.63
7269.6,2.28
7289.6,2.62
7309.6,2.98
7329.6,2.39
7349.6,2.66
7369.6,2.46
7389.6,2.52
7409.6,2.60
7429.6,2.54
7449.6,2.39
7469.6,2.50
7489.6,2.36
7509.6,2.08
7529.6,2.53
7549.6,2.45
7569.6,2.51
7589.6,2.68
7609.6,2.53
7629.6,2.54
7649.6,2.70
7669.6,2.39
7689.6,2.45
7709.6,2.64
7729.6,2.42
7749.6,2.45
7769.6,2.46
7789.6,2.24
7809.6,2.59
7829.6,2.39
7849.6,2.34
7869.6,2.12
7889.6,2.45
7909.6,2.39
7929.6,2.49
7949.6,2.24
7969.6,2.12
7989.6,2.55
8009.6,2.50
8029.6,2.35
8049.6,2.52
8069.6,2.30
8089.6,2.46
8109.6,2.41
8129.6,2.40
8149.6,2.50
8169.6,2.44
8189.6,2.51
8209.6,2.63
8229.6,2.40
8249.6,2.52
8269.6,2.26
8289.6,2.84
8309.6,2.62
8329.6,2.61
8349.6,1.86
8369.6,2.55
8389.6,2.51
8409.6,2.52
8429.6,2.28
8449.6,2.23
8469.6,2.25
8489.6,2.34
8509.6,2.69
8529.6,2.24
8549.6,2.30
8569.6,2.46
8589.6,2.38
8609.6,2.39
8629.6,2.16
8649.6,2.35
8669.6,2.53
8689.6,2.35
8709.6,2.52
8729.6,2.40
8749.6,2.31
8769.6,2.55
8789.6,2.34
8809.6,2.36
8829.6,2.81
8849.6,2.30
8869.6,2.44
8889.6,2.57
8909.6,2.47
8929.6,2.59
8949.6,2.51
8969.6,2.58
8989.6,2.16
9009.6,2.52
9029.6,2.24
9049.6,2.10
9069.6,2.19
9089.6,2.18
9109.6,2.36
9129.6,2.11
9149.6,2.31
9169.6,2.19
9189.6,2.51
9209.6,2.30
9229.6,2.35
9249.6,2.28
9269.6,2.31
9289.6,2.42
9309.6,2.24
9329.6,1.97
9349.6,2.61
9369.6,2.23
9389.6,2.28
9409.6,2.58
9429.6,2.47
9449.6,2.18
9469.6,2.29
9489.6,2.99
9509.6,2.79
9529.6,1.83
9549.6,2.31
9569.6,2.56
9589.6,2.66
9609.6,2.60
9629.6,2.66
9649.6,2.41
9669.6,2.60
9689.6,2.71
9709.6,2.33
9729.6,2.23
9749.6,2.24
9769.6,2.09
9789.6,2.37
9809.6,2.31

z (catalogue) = 0.273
